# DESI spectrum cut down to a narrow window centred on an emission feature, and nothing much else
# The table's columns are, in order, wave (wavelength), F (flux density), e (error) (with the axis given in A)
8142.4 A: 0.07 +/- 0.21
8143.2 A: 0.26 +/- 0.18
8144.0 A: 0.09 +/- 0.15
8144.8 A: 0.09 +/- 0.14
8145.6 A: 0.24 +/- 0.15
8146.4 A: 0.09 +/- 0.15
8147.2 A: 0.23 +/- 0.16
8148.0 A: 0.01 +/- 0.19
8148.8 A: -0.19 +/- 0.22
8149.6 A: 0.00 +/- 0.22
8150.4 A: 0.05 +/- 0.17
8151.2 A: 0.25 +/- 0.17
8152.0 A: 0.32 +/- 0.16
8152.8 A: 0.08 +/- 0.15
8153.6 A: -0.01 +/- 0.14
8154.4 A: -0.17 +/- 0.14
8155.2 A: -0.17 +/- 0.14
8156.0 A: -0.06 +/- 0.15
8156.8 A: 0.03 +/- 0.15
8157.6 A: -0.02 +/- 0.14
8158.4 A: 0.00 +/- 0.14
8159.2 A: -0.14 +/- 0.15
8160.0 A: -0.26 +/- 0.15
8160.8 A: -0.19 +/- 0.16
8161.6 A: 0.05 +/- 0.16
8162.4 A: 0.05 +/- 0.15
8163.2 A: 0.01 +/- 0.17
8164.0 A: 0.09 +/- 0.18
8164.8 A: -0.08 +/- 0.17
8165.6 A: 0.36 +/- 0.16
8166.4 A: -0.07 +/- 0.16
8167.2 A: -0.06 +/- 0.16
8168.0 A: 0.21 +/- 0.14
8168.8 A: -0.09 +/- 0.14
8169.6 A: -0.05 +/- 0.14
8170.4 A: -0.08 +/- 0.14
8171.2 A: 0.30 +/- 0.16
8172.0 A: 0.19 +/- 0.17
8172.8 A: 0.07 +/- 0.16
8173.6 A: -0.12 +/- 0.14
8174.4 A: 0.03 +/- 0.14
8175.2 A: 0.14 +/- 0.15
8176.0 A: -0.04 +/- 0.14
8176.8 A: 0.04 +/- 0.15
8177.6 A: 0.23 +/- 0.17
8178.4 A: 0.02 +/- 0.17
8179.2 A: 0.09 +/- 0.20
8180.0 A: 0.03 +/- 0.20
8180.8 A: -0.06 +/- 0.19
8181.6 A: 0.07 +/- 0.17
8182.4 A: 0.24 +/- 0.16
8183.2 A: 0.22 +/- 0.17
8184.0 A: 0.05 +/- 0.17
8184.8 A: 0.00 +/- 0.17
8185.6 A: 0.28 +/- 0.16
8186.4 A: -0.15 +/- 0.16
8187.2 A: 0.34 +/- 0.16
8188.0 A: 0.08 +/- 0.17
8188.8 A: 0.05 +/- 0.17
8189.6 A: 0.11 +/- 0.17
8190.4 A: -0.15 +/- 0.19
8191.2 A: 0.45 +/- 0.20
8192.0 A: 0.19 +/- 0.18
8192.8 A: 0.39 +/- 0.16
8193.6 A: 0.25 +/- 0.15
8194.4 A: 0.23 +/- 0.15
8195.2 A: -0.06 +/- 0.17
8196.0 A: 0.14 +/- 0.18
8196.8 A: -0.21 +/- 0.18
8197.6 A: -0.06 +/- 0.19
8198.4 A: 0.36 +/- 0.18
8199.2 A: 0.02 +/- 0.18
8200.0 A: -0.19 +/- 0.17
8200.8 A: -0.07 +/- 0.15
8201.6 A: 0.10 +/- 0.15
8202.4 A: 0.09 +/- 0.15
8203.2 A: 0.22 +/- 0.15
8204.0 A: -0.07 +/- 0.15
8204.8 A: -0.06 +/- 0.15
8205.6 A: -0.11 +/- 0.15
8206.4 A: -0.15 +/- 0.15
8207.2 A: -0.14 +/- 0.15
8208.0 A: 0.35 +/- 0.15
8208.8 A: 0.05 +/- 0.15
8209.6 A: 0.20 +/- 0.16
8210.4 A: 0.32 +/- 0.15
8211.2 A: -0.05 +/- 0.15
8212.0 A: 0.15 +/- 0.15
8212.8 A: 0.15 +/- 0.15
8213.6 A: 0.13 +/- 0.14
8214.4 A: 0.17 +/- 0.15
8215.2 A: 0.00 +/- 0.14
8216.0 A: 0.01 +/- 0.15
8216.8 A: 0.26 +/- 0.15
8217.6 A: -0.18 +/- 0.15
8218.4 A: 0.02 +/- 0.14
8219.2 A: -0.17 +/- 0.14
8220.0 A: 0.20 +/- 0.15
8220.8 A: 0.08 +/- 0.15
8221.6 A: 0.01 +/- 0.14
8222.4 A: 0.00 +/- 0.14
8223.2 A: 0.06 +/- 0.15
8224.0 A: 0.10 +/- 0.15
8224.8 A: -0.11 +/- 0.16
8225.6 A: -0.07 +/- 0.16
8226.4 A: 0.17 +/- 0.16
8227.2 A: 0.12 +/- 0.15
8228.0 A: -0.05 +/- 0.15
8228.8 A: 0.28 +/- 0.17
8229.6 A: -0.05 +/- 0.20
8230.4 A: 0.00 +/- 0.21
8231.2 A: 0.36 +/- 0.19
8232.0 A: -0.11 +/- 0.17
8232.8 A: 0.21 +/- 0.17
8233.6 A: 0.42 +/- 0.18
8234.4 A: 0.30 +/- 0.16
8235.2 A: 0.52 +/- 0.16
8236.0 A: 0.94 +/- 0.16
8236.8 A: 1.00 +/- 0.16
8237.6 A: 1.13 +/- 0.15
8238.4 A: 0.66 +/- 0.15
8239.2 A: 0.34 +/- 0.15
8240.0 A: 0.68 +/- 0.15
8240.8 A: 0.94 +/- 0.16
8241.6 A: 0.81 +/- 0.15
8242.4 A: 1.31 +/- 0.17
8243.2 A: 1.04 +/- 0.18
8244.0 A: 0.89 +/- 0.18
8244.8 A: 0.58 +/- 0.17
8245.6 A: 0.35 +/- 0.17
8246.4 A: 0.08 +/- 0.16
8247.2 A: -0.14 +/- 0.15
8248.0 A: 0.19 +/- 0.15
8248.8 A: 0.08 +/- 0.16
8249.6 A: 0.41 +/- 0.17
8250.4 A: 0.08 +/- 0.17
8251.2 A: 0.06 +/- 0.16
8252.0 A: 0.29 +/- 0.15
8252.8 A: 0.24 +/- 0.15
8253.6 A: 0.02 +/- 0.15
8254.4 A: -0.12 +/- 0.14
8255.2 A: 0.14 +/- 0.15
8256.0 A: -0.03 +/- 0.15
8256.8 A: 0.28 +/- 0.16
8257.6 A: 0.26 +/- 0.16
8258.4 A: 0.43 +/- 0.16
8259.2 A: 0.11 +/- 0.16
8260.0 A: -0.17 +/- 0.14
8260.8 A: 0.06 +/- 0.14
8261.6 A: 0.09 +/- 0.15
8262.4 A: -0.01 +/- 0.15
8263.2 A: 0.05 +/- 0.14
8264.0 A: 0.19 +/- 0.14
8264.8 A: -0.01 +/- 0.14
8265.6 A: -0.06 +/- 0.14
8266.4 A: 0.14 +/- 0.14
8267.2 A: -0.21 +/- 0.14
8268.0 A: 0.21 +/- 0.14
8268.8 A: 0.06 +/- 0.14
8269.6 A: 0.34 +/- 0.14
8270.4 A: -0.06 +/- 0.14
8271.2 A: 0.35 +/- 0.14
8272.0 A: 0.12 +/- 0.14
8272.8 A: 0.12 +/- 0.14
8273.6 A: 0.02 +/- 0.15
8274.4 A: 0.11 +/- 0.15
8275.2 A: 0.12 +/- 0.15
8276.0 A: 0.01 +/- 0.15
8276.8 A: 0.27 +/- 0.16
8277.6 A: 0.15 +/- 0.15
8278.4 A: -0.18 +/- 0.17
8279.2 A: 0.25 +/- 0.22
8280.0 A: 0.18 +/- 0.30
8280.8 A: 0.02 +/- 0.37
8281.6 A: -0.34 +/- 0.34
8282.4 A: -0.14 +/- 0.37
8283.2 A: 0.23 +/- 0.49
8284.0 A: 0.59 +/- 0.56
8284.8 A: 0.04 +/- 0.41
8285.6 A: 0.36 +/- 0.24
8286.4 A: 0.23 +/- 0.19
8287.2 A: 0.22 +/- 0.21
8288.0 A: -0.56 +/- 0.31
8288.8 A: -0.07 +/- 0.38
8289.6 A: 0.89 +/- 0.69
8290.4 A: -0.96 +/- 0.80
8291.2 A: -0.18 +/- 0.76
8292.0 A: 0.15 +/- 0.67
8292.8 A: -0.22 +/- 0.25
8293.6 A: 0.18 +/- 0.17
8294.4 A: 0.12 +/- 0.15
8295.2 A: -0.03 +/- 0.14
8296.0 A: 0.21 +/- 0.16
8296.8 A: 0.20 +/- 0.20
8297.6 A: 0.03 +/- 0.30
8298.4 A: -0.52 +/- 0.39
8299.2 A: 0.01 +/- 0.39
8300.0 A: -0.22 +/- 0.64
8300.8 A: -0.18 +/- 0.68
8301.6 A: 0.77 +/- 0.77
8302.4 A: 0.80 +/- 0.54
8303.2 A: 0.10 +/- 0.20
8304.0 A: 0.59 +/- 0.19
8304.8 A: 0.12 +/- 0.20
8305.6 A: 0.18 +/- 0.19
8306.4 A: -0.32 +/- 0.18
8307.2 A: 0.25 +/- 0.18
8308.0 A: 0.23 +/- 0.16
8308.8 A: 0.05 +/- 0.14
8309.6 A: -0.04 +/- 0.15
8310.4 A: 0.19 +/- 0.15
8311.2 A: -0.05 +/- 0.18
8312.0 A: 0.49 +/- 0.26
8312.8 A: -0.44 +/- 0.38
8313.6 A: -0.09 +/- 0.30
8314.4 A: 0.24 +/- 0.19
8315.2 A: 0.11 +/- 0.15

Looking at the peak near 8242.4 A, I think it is [O II] 3727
